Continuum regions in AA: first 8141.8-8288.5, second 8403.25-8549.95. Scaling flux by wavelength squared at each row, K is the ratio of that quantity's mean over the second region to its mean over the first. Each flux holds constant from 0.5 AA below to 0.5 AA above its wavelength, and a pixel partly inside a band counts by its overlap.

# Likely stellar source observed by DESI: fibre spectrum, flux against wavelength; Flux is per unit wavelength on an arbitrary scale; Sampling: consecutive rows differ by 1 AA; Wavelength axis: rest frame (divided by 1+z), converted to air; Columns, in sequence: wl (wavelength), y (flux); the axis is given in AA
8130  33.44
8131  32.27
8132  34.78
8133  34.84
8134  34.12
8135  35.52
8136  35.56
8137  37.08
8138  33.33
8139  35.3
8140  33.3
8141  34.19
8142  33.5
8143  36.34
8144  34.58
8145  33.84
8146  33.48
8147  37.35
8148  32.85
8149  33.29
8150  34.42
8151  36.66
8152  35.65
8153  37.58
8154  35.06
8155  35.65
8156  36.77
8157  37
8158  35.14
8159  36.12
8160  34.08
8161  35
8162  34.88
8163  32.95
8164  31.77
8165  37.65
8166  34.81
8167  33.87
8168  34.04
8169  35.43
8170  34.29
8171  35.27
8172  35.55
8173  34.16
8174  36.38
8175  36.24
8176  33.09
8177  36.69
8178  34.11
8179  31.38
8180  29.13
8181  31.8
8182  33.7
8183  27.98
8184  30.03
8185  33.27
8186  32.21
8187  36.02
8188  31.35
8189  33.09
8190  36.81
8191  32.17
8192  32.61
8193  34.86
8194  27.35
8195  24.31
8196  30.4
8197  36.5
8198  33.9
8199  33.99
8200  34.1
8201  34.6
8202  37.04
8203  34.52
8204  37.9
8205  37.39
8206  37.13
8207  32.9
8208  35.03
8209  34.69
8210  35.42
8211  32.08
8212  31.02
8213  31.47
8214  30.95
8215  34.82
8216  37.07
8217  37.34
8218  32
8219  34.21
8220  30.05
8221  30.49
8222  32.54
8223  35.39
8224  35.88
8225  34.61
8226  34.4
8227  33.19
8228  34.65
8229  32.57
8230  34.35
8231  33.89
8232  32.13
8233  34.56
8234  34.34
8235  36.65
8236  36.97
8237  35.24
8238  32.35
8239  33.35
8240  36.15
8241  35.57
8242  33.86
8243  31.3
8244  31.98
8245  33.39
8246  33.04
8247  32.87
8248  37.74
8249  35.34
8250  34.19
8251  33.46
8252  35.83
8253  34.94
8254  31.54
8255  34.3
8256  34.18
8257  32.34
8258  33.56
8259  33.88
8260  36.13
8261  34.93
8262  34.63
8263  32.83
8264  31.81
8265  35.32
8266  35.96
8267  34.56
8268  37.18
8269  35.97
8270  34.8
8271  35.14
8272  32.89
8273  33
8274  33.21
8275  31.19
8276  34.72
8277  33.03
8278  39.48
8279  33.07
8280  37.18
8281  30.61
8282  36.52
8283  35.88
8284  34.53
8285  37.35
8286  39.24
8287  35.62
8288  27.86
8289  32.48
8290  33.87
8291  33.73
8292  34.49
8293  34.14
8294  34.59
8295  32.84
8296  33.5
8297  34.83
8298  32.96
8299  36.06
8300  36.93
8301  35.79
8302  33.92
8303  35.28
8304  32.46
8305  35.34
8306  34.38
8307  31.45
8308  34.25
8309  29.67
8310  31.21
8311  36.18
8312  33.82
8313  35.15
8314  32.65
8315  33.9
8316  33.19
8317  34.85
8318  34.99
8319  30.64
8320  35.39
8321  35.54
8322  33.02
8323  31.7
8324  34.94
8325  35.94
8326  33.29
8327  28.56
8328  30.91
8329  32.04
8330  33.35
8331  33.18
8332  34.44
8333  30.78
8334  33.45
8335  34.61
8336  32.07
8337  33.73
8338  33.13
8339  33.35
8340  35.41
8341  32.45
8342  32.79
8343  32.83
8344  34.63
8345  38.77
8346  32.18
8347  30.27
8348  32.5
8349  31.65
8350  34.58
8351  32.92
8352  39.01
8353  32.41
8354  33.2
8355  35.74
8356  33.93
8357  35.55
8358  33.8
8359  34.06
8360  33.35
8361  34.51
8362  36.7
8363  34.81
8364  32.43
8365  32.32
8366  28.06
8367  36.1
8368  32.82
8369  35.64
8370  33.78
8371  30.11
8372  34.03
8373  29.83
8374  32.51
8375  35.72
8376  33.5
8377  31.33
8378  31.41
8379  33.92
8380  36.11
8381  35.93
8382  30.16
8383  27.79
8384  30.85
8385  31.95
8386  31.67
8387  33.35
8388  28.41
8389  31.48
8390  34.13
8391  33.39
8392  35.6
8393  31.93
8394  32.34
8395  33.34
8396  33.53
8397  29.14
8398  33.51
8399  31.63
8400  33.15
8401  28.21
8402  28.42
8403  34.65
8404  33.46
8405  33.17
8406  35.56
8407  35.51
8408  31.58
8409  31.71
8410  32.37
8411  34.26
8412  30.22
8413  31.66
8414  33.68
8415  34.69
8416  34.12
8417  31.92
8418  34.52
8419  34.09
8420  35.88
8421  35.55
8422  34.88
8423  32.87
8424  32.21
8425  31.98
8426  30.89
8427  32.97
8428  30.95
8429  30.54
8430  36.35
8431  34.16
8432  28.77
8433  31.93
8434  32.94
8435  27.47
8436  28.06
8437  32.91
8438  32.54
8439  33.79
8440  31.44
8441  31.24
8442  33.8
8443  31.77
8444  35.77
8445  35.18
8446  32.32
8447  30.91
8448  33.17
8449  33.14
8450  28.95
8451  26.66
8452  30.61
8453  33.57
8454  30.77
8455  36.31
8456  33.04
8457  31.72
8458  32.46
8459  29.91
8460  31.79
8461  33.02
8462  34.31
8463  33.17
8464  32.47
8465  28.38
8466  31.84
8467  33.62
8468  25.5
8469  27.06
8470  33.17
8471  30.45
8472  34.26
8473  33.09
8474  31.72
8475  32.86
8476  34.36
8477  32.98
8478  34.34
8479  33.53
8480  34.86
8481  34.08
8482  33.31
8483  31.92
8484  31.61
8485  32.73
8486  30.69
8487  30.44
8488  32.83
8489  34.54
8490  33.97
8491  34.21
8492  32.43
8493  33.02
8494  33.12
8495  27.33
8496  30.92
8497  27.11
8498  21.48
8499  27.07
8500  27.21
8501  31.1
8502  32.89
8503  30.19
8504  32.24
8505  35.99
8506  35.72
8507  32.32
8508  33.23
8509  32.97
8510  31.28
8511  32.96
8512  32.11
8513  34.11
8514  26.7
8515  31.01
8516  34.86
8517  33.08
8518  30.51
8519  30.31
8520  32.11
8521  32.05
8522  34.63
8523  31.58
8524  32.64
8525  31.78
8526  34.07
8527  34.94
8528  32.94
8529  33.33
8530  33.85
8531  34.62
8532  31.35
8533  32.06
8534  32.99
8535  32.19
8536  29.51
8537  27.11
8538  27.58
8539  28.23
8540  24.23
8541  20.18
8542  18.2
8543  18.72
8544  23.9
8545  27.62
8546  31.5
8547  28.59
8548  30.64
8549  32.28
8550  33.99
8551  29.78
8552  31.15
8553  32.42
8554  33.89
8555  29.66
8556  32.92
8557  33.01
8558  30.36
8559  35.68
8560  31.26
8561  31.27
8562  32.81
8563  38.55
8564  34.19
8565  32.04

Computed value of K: 0.99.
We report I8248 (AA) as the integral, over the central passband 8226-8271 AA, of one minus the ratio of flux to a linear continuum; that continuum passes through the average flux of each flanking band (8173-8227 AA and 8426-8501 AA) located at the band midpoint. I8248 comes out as -1.51 AA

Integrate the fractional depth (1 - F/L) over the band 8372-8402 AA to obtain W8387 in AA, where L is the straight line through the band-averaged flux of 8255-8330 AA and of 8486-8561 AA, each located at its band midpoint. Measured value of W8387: 0.5 AA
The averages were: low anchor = 34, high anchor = 30.9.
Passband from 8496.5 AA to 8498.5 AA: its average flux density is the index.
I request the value 24.3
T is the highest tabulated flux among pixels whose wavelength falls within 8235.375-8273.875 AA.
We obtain 37.74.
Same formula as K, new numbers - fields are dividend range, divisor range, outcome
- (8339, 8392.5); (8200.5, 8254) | 1.00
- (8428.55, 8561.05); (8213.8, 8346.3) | 0.97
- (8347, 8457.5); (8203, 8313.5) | 0.99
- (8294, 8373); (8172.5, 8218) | 1.04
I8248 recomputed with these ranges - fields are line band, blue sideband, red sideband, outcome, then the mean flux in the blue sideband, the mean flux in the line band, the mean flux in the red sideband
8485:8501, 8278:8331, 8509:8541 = 0.7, 33.9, 30.5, 31.5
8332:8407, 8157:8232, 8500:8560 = -1.7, 33.8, 33.1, 31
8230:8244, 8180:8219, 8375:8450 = -0.4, 33.4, 34.3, 32.6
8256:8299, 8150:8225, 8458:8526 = -1.3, 34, 34.3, 31.9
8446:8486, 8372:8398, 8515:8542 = -0.6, 32.4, 32.1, 31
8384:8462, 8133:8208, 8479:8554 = -1.4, 34.2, 32.4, 31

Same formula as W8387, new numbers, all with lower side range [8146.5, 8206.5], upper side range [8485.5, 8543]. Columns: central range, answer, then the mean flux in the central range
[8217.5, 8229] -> 0.1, 33.4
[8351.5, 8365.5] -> -0.8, 34.4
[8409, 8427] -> -0.8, 33.2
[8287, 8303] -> -0.4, 34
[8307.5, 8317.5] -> -0.2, 33.5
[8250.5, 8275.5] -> -0.6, 34.1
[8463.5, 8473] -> 0.2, 30.9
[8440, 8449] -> -0.4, 32.9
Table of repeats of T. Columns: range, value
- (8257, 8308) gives 39.48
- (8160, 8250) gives 37.9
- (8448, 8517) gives 36.31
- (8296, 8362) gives 39.01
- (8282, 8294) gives 39.24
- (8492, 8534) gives 35.99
